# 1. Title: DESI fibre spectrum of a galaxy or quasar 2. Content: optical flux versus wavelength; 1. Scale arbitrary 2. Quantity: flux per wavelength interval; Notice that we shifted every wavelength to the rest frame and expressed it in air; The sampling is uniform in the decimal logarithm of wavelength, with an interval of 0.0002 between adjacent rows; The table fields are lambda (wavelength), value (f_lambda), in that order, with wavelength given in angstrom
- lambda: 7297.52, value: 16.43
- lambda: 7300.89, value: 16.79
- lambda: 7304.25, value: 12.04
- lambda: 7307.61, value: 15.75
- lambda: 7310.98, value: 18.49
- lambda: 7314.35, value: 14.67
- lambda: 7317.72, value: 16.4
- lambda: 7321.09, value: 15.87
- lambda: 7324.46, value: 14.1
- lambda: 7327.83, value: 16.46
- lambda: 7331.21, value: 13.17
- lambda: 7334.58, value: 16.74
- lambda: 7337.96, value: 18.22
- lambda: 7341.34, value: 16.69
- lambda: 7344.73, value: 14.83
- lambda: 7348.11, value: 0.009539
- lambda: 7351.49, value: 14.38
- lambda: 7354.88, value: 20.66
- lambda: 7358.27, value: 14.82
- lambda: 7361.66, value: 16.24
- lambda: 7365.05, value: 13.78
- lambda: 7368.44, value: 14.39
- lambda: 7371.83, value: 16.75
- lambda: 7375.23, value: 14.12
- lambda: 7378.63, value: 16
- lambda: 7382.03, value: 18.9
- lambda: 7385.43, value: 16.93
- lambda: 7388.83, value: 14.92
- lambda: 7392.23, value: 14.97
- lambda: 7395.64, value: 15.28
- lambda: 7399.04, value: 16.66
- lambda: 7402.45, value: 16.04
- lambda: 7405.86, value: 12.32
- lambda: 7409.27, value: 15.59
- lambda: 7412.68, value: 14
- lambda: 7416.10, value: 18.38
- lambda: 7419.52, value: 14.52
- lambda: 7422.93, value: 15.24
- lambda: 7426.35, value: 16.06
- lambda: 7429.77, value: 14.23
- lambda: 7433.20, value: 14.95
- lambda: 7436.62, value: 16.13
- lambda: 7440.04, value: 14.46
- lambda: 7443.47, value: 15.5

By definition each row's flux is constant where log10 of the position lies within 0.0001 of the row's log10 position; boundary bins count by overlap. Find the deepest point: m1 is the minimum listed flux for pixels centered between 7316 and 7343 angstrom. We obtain 13.17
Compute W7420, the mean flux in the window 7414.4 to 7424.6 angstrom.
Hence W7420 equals 16.1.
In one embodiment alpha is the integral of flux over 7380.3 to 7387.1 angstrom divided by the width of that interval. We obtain 17.9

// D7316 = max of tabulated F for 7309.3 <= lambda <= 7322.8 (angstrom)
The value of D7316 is 18.49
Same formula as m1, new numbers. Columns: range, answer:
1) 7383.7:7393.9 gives 14.92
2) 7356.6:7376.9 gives 13.78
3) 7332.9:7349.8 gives 0.009539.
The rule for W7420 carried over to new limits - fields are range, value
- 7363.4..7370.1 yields 14.1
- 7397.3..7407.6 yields 15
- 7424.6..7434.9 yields 15.1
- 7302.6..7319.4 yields 15.5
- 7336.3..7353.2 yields 12.8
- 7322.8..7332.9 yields 14.6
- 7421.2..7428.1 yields 15.7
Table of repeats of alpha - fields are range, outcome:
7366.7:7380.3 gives 15.3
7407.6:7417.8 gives 16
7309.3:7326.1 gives 15.9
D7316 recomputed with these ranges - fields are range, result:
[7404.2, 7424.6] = 18.38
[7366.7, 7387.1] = 18.9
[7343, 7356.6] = 20.66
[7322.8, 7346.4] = 18.22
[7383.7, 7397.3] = 16.93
